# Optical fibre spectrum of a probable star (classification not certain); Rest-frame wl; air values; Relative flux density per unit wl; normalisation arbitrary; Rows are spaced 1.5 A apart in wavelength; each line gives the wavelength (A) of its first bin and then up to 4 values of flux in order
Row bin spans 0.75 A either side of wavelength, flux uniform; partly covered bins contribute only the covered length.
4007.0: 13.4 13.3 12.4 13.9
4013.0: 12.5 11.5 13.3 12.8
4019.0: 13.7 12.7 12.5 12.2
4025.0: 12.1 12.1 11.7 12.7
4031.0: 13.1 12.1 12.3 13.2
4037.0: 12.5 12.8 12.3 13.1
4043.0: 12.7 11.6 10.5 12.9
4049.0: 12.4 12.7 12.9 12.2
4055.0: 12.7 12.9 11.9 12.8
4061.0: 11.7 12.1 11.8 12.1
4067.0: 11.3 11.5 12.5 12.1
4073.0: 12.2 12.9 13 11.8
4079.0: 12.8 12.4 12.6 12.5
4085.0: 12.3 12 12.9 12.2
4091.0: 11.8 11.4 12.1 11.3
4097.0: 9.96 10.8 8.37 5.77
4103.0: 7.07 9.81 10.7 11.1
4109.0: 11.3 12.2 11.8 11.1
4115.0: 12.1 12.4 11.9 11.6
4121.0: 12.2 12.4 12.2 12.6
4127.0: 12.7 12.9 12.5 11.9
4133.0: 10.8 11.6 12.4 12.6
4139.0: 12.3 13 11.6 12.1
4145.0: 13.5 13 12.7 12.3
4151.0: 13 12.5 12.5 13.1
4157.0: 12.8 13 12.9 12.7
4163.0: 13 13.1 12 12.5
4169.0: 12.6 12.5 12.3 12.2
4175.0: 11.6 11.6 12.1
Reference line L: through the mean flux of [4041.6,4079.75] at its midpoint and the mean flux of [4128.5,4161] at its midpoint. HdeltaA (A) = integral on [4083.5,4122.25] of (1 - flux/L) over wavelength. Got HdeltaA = 4.01 A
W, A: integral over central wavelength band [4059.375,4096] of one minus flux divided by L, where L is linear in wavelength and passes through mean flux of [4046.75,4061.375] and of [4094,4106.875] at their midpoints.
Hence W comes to -4.3 A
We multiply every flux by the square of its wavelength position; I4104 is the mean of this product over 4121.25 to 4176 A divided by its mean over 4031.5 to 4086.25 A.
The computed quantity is 1.06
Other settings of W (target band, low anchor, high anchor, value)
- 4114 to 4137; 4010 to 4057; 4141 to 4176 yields 0.8 A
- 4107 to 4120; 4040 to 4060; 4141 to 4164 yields 0.9 A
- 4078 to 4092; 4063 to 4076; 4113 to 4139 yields -0.3 A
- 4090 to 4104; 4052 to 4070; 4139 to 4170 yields 2.8 A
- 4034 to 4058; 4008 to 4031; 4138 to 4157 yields 0.3 A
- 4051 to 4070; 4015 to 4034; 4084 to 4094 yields 0.2 A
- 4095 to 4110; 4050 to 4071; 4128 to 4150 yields 3.2 A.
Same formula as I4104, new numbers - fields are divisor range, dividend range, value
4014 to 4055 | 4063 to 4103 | 0.95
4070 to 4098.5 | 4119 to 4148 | 1.04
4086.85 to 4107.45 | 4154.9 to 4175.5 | 1.25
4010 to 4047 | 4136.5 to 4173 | 1.08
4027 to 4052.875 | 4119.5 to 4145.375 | 1.03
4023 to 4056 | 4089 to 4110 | 0.85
